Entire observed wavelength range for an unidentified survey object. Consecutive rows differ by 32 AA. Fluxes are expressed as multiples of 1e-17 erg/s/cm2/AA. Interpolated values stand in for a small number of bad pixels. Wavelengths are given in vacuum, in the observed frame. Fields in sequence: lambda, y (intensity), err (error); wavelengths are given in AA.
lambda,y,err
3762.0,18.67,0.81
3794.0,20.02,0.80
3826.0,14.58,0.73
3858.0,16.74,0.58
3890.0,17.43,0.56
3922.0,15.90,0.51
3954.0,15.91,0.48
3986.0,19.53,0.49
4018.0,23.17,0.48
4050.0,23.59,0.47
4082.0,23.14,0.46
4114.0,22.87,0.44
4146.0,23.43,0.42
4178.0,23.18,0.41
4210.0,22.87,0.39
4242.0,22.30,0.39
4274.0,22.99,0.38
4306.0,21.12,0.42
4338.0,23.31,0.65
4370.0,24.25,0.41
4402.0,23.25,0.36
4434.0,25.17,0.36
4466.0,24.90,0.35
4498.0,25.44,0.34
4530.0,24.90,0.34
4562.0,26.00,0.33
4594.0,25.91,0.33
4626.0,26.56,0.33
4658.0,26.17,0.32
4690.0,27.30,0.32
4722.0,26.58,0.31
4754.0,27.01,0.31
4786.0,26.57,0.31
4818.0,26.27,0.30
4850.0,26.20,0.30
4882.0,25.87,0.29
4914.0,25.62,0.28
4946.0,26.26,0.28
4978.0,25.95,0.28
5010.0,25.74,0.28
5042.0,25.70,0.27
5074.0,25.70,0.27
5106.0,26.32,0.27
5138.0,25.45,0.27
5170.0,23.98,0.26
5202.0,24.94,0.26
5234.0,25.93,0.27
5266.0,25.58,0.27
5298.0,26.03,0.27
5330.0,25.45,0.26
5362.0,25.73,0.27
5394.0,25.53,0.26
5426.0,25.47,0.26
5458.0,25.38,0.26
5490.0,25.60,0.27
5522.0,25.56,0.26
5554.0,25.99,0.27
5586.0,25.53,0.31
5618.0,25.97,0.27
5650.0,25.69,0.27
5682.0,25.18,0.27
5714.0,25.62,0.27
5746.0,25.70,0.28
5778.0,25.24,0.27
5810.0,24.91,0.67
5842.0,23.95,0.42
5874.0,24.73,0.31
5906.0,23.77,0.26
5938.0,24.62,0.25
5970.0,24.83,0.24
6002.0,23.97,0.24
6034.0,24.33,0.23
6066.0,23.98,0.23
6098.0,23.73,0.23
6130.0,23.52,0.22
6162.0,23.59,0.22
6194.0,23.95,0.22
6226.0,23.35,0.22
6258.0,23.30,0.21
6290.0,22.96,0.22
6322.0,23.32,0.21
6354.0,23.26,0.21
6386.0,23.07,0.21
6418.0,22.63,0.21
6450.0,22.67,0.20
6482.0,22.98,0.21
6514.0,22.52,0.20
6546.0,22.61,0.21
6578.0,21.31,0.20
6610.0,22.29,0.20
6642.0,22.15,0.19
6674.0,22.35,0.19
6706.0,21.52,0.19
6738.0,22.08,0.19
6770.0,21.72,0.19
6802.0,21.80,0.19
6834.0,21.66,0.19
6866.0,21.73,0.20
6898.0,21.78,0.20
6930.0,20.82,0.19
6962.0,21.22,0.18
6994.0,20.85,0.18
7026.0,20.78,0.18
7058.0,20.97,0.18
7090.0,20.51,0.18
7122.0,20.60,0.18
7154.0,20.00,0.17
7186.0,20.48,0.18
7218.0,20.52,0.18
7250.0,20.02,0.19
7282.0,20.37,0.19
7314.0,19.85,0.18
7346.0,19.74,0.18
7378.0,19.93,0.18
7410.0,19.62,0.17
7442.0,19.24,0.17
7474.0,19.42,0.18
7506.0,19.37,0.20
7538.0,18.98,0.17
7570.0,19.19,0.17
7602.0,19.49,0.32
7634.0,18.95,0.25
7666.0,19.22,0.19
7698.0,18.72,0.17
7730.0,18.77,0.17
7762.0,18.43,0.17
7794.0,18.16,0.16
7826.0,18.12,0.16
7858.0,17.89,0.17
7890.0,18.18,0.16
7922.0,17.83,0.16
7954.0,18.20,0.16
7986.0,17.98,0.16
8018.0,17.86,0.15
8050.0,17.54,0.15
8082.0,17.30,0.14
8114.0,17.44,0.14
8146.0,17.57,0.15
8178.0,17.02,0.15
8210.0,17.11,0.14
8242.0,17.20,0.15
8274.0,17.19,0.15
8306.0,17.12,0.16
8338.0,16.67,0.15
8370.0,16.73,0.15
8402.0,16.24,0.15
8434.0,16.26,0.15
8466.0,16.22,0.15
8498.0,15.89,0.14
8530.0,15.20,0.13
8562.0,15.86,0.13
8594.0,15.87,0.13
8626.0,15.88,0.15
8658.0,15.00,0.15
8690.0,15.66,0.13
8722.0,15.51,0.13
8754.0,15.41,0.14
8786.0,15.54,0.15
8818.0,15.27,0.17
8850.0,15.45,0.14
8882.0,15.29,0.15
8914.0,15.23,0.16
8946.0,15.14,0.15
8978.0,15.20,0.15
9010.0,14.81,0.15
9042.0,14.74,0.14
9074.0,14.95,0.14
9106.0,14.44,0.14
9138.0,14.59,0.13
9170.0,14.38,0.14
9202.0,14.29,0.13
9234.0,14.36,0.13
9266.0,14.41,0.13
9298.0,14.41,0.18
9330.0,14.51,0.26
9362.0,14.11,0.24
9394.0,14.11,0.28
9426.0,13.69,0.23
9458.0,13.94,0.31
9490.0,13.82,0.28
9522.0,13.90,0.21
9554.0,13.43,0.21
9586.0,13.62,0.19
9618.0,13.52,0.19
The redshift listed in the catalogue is 0.000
